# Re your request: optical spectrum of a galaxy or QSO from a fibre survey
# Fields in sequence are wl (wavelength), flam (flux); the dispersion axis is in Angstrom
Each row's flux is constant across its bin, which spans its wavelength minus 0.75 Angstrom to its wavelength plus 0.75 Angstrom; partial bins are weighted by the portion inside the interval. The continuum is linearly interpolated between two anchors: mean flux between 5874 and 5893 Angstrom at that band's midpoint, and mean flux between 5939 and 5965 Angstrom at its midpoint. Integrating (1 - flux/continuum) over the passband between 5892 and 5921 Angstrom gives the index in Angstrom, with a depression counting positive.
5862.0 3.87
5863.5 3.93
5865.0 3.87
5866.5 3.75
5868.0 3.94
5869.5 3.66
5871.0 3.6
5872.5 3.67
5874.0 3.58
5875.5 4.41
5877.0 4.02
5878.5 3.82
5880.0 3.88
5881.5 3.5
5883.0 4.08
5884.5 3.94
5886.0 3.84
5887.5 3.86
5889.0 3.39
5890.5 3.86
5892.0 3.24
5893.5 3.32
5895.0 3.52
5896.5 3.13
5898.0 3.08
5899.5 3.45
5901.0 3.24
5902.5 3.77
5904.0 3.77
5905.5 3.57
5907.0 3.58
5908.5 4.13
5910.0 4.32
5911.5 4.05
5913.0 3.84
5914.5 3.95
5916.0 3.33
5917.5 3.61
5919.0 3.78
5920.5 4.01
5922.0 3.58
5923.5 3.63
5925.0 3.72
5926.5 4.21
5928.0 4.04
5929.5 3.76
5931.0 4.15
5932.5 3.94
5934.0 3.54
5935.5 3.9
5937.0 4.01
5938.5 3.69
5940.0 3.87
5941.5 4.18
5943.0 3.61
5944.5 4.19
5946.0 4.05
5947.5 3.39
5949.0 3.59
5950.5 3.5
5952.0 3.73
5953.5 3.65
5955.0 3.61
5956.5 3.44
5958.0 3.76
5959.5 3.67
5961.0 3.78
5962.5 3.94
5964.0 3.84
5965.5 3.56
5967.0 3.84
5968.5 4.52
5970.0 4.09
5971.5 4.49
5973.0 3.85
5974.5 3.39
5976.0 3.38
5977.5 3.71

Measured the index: 1.1 Angstrom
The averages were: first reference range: 3.8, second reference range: 3.75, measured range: 3.64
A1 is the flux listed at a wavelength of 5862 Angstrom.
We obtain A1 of 3.87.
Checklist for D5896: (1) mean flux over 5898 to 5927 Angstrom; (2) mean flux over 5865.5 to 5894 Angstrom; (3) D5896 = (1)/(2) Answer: 1.00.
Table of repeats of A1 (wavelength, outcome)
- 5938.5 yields 3.69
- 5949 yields 3.59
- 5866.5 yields 3.75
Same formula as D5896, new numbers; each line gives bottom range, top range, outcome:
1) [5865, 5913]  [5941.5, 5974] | 1.03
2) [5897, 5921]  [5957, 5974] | 1.06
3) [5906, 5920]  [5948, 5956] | 0.94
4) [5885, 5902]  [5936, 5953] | 1.10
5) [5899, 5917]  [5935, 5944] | 1.04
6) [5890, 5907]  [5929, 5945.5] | 1.13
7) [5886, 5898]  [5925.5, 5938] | 1.13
